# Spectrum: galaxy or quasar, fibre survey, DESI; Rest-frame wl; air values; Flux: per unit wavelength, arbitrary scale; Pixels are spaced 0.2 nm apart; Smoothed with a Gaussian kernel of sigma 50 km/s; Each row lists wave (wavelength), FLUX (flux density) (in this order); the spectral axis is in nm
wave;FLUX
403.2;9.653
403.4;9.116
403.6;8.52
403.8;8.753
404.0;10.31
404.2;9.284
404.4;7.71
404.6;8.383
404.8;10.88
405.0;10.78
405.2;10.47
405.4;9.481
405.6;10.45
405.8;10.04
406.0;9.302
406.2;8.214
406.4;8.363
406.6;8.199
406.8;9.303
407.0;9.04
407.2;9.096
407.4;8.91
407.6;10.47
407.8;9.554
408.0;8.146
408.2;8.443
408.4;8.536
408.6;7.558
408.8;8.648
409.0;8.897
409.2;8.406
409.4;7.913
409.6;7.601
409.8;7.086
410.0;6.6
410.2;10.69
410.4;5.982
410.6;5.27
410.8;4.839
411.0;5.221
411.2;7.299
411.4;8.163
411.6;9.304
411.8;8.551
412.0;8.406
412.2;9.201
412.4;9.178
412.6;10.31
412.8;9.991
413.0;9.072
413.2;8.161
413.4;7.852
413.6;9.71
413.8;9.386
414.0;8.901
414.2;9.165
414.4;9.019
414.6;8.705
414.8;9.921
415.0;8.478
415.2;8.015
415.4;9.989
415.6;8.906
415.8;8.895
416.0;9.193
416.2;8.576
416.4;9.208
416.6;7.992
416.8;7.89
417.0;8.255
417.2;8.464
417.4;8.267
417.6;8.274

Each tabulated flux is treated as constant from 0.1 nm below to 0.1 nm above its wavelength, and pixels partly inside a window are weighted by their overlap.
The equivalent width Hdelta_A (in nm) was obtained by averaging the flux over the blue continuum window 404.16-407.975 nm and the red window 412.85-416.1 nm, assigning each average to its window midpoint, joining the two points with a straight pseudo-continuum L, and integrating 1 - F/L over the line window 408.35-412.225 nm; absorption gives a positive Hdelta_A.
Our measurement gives 0.63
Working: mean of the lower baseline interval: 9.34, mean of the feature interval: 7.67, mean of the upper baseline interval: 8.98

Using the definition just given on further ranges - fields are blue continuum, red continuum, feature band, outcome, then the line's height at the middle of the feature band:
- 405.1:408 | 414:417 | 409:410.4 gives 0.181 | 9.14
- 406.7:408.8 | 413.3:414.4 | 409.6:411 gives 0.351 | 8.94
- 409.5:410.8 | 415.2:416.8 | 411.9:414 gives -0.327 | 7.89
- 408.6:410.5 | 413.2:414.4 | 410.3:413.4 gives 0.214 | 8.49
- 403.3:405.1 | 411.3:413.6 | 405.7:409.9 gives 0.231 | 9.15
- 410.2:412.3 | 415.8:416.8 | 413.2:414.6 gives -0.149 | 8.06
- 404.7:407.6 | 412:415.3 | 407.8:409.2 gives 0.135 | 9.36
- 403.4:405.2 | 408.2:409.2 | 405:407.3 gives -0.091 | 8.97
